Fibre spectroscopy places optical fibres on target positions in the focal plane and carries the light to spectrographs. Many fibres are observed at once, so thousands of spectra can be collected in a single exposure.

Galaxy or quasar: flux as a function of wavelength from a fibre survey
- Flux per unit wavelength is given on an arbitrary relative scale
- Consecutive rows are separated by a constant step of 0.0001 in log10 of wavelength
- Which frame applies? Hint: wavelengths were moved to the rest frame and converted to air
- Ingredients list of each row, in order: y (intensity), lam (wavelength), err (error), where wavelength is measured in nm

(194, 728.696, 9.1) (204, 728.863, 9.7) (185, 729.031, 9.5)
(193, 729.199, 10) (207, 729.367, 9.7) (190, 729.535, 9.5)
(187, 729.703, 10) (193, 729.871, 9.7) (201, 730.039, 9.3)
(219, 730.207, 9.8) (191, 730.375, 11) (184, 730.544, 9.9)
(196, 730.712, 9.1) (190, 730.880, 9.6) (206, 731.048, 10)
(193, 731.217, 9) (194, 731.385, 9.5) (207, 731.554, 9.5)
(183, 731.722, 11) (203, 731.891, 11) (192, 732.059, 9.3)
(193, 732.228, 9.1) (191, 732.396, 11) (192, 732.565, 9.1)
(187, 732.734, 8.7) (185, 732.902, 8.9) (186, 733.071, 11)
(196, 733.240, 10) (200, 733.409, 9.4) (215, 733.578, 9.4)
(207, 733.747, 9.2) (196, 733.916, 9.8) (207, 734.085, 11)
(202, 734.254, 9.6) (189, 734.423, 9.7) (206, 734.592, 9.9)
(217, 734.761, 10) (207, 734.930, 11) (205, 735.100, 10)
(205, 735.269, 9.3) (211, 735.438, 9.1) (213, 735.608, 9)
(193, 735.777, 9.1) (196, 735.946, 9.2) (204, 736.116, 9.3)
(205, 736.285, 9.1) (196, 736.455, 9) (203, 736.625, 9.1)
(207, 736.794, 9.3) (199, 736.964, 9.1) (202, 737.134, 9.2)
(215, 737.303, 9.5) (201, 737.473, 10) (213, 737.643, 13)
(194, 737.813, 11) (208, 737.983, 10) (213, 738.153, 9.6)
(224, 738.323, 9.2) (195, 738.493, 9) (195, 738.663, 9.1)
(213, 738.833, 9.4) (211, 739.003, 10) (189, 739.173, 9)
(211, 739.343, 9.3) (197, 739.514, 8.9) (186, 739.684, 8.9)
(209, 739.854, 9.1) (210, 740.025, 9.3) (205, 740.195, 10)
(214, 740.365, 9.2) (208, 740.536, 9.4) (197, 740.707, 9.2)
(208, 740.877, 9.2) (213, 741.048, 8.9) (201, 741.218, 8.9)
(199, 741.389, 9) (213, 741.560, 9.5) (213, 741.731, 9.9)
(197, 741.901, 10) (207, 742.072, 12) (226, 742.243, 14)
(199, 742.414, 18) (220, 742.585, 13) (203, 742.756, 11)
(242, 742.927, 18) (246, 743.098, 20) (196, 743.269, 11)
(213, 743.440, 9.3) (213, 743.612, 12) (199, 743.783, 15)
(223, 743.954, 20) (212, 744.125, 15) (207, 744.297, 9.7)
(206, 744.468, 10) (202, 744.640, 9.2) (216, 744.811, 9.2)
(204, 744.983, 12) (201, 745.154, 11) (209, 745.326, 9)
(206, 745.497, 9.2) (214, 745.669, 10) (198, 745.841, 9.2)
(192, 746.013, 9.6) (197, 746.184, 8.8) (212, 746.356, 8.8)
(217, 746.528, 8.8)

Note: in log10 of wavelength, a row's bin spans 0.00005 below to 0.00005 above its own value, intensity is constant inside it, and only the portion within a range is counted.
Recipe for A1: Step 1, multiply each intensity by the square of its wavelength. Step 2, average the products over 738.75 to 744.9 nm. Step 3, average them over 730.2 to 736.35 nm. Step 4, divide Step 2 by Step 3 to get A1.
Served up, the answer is 1.08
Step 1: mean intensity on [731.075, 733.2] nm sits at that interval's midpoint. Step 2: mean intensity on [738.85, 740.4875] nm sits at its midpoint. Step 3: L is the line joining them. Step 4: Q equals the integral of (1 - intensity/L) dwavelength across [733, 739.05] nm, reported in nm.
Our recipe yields -0.17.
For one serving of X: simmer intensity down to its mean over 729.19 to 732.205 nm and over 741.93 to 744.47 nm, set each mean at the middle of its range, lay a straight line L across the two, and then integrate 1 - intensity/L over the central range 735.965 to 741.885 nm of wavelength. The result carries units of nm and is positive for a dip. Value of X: 0.09 nm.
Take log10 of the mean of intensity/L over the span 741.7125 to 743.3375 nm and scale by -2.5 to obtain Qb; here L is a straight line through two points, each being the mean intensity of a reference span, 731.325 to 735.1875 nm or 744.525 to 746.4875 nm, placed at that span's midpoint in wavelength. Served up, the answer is -0.06 mag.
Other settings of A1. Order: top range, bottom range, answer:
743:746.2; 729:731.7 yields 1.11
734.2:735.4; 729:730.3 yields 1.05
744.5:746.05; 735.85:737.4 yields 1.03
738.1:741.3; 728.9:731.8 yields 1.08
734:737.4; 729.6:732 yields 1.05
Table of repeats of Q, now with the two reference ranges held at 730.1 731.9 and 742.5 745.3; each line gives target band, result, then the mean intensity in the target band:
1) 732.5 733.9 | 0.023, 196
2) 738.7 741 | 0.035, 204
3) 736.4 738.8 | -0.002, 205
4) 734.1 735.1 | -0.017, 204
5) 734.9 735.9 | -0.016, 205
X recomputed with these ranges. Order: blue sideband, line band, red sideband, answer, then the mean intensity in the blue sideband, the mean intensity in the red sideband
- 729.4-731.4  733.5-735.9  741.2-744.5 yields -0.04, 196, 212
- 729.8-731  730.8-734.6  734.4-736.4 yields 0.08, 197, 205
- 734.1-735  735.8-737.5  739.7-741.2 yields 0.02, 205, 207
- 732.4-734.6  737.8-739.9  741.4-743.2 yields 0.05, 197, 216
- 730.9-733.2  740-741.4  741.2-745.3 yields 0.00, 193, 211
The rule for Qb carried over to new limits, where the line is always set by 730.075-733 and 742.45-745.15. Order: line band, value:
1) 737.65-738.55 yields -0.02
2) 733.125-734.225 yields -0.03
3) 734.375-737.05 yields -0.02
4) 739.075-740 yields 0.04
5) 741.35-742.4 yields 0.01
